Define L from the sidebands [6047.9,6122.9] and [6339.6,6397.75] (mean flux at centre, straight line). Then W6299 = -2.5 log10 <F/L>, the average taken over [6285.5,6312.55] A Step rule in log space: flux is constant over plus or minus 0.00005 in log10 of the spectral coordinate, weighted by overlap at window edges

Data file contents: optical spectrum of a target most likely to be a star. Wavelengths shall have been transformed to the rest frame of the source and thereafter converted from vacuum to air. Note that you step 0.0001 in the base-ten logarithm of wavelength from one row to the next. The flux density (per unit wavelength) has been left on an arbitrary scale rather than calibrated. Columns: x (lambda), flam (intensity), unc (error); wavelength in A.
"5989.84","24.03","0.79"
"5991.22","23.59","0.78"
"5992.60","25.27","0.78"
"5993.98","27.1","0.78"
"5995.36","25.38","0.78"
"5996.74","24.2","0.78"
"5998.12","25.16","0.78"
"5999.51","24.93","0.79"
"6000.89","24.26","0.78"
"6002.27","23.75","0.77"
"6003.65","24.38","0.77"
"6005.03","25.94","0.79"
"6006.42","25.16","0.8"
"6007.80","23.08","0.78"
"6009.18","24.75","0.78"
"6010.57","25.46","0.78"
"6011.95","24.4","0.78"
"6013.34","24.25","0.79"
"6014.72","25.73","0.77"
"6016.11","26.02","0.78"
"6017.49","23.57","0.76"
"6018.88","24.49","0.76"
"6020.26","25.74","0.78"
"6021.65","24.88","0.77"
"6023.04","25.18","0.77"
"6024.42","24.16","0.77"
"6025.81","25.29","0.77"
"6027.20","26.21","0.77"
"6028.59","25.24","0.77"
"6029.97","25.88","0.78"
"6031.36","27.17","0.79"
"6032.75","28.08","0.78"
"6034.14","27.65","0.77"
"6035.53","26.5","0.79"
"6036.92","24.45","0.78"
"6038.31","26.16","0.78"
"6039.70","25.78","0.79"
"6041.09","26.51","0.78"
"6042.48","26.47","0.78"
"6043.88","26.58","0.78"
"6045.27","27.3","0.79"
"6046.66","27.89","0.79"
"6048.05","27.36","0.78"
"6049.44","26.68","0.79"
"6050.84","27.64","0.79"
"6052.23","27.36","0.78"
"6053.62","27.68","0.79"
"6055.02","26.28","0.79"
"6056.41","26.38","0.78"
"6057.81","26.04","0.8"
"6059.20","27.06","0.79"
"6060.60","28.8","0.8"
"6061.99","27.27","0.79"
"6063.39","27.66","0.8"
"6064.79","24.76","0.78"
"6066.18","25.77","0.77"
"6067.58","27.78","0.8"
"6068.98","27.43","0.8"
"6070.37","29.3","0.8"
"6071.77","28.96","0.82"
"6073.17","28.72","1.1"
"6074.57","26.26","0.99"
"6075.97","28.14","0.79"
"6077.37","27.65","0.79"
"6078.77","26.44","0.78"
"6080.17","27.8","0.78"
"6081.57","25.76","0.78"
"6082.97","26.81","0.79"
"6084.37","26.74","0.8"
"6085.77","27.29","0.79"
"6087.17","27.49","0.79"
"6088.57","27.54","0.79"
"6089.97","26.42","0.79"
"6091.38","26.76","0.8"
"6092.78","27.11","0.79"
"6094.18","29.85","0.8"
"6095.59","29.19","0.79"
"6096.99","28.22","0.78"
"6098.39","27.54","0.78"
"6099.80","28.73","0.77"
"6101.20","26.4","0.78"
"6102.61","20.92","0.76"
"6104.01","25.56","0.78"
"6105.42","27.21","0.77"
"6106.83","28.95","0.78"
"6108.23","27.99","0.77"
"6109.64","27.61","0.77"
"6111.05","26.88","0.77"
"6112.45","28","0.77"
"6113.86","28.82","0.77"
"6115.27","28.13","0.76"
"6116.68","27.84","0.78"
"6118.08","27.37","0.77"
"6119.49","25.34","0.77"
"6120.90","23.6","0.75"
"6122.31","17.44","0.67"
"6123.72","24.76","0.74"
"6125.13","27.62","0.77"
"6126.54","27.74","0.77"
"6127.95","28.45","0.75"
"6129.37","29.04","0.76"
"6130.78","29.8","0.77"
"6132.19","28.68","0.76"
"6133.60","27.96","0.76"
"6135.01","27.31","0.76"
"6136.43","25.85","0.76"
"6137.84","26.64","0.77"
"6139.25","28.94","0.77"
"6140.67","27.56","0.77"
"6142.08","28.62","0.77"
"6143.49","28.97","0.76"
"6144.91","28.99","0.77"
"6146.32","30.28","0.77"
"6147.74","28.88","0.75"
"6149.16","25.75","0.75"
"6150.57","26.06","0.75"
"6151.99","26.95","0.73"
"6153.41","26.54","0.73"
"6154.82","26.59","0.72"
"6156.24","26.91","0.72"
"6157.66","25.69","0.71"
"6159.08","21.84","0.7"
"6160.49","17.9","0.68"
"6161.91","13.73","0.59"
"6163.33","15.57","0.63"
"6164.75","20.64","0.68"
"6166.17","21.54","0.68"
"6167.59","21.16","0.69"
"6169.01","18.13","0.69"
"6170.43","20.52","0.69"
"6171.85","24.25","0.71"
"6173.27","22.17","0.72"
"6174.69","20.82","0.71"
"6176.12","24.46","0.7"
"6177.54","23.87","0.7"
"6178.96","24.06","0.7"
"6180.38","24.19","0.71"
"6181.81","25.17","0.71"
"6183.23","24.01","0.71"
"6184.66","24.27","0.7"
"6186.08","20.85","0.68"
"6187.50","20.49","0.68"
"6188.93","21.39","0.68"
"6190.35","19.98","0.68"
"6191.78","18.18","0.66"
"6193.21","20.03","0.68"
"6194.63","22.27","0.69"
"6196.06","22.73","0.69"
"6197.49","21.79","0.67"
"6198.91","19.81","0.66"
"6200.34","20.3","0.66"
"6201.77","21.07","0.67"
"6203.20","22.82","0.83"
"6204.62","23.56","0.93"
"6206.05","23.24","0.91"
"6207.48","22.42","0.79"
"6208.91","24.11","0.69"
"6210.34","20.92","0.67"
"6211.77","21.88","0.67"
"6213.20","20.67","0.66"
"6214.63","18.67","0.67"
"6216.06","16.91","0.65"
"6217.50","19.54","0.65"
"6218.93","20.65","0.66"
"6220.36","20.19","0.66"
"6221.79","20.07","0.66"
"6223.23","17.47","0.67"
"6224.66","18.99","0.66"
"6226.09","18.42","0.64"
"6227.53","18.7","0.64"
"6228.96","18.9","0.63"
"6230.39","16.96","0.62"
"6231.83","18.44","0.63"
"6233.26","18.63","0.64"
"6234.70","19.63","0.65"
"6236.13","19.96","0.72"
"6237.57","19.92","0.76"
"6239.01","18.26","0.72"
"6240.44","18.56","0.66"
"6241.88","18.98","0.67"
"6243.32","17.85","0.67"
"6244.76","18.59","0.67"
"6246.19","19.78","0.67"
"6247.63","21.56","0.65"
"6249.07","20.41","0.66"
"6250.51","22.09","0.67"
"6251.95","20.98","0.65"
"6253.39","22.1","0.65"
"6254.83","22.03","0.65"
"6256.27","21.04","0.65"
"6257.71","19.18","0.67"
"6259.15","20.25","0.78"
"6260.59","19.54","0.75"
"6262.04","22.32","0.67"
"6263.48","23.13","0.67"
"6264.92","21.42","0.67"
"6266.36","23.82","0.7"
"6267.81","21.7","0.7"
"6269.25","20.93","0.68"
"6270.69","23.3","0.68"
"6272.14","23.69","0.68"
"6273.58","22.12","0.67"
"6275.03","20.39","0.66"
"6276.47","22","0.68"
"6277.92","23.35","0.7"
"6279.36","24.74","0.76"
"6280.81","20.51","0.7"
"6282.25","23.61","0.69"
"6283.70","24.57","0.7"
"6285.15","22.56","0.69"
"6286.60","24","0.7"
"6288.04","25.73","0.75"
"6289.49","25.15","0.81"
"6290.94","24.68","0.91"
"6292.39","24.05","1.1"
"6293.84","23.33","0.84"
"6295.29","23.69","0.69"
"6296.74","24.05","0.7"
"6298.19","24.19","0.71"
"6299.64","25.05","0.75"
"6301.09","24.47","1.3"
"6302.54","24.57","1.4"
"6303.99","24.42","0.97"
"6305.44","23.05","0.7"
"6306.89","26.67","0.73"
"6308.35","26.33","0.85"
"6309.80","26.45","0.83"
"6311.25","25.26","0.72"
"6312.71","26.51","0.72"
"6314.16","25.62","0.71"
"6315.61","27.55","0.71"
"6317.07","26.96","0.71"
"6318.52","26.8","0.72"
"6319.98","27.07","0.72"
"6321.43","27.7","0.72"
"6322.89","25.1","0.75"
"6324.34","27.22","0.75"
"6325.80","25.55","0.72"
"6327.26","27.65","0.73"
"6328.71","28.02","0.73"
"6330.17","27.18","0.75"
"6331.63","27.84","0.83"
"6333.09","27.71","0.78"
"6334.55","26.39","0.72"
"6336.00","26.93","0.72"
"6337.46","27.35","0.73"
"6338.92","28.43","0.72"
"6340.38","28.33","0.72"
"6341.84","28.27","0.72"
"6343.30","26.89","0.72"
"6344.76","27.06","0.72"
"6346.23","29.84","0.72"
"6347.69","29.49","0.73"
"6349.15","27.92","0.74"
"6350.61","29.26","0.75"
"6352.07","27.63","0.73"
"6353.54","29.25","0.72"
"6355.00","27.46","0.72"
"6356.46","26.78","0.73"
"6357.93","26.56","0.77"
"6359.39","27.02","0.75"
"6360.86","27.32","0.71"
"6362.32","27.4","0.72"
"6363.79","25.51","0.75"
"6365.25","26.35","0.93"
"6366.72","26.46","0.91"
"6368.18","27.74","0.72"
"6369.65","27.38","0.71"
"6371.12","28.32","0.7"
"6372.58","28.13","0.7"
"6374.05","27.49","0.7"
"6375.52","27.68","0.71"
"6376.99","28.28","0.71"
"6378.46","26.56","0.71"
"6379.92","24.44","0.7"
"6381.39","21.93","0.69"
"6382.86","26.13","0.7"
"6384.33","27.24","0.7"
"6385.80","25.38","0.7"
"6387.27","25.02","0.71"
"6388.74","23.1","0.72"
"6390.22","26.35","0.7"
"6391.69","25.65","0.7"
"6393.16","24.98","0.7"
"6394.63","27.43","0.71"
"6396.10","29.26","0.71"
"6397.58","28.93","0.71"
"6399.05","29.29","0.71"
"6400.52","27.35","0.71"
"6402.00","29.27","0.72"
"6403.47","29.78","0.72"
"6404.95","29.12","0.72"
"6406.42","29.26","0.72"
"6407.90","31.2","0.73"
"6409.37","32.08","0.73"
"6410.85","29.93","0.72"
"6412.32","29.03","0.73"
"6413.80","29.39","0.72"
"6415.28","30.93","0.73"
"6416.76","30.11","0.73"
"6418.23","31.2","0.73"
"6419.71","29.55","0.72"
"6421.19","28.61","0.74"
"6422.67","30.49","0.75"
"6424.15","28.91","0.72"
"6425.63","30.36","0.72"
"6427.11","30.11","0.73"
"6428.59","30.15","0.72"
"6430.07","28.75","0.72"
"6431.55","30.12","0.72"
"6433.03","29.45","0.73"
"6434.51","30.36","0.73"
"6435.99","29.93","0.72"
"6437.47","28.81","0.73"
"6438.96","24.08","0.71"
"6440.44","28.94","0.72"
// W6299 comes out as 0.10 mag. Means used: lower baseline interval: 27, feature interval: 24.7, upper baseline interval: 27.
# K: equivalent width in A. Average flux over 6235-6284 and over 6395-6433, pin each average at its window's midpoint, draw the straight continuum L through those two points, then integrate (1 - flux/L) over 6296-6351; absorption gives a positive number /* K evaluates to -4.4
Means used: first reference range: 21.2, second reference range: 29.7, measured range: 26.7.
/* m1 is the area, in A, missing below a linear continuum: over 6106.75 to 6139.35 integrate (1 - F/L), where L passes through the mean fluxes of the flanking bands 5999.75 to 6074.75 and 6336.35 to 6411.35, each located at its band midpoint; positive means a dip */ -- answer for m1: -0.6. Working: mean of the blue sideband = 26.2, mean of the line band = 27.1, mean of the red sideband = 27.5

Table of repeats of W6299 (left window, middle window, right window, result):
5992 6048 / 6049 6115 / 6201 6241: -0.15 mag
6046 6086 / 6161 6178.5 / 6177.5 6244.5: 0.09 mag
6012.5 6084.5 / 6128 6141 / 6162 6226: -0.20 mag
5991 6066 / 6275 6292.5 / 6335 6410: 0.15 mag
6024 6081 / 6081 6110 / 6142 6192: -0.07 mag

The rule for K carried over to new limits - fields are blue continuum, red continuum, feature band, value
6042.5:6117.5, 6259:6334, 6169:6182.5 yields 1.59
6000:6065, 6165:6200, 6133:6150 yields -3.67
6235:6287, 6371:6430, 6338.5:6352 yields -1.51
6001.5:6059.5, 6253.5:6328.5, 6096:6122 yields -1.56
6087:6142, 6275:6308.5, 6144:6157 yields -0.47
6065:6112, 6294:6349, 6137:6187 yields 5.53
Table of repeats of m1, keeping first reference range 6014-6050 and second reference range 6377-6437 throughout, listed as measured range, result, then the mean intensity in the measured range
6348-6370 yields 0.6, 27.4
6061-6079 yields -0.8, 27.4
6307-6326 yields 0.9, 26.5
